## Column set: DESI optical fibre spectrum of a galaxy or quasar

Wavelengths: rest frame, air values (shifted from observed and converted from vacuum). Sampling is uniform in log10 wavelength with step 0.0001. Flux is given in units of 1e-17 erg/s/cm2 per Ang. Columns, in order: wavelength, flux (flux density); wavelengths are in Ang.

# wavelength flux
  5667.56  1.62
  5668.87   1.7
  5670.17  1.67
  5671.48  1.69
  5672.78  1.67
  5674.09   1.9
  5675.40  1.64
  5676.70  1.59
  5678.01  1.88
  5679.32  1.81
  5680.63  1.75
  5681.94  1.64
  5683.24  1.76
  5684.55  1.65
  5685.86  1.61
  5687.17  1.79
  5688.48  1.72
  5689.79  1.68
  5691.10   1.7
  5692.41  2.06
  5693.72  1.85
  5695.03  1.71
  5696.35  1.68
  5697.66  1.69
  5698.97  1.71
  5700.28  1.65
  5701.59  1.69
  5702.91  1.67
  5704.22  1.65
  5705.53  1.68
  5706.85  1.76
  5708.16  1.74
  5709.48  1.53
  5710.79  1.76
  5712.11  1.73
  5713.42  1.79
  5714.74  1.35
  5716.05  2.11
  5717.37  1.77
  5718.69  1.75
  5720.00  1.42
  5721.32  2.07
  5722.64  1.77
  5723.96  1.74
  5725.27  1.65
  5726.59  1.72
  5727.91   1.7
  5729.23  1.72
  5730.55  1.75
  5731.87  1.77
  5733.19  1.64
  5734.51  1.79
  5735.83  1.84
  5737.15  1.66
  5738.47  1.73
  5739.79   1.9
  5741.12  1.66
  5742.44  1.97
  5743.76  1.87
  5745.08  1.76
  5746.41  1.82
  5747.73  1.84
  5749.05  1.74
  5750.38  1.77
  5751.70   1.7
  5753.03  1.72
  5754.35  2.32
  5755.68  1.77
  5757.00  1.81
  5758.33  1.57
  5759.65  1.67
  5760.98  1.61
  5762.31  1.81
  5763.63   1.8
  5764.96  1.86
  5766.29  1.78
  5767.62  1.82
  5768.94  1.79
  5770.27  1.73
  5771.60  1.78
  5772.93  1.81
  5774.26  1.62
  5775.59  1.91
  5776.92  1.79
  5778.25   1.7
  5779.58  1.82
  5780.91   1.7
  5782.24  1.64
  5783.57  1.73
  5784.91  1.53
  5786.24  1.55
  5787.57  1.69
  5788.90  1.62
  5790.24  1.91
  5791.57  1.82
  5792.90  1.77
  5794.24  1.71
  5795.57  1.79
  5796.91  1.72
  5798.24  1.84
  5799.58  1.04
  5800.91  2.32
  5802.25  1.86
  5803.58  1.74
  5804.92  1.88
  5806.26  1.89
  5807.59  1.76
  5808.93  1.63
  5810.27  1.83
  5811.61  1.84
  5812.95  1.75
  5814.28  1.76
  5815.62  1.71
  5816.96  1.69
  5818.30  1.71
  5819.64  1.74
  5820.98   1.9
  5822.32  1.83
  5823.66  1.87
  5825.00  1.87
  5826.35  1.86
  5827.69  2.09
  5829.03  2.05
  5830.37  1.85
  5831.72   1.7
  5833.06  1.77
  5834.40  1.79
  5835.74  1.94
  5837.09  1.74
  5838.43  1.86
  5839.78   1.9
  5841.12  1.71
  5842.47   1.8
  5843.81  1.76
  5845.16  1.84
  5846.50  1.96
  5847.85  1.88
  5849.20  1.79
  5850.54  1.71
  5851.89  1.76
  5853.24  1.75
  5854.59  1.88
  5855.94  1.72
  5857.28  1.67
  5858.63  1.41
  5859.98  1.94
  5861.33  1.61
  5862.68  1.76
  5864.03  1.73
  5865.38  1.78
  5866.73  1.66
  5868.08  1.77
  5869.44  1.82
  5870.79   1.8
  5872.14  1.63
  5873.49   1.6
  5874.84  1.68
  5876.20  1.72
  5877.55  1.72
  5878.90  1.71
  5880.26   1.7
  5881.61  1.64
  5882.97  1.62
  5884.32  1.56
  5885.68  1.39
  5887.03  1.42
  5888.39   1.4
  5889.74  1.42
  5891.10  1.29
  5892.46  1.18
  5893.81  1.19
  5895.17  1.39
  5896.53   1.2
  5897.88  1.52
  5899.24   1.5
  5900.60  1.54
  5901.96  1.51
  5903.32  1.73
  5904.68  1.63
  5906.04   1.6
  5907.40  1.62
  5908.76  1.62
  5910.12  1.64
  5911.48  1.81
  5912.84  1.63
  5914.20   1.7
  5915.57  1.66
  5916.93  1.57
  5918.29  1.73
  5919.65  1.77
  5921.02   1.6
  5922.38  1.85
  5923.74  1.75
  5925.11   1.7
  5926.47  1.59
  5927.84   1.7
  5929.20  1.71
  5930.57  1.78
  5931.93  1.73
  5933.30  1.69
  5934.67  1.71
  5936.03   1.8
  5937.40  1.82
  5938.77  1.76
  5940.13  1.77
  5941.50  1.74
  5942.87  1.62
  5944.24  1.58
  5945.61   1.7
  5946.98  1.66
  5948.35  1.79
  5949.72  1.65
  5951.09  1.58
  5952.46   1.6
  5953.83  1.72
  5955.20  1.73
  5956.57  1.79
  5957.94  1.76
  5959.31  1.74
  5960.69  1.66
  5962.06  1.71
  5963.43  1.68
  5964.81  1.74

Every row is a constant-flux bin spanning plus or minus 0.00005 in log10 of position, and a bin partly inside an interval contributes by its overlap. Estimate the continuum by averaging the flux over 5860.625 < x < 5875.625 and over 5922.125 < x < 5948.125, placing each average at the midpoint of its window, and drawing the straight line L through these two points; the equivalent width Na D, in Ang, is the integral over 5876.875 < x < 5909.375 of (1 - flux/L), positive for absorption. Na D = 3.99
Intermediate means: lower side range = 1.71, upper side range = 1.72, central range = 1.5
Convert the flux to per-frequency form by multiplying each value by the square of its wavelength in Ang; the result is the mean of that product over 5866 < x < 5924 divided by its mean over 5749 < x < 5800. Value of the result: 0.95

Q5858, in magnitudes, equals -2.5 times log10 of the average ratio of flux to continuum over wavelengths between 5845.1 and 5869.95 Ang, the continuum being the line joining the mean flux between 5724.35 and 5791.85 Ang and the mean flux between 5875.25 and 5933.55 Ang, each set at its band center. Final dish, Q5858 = -0.07 mag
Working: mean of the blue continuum 1.76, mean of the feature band 1.76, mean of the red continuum 1.59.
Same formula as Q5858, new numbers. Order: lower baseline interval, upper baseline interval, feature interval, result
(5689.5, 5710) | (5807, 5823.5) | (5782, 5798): 0.03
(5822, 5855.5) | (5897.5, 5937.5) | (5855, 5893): 0.09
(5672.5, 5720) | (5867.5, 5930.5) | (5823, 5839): -0.14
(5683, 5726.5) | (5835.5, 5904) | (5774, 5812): -0.04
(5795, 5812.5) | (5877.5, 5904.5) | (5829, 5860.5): -0.10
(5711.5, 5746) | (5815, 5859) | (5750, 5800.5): 0.02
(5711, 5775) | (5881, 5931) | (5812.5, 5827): -0.07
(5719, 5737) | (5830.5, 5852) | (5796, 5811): 0.01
